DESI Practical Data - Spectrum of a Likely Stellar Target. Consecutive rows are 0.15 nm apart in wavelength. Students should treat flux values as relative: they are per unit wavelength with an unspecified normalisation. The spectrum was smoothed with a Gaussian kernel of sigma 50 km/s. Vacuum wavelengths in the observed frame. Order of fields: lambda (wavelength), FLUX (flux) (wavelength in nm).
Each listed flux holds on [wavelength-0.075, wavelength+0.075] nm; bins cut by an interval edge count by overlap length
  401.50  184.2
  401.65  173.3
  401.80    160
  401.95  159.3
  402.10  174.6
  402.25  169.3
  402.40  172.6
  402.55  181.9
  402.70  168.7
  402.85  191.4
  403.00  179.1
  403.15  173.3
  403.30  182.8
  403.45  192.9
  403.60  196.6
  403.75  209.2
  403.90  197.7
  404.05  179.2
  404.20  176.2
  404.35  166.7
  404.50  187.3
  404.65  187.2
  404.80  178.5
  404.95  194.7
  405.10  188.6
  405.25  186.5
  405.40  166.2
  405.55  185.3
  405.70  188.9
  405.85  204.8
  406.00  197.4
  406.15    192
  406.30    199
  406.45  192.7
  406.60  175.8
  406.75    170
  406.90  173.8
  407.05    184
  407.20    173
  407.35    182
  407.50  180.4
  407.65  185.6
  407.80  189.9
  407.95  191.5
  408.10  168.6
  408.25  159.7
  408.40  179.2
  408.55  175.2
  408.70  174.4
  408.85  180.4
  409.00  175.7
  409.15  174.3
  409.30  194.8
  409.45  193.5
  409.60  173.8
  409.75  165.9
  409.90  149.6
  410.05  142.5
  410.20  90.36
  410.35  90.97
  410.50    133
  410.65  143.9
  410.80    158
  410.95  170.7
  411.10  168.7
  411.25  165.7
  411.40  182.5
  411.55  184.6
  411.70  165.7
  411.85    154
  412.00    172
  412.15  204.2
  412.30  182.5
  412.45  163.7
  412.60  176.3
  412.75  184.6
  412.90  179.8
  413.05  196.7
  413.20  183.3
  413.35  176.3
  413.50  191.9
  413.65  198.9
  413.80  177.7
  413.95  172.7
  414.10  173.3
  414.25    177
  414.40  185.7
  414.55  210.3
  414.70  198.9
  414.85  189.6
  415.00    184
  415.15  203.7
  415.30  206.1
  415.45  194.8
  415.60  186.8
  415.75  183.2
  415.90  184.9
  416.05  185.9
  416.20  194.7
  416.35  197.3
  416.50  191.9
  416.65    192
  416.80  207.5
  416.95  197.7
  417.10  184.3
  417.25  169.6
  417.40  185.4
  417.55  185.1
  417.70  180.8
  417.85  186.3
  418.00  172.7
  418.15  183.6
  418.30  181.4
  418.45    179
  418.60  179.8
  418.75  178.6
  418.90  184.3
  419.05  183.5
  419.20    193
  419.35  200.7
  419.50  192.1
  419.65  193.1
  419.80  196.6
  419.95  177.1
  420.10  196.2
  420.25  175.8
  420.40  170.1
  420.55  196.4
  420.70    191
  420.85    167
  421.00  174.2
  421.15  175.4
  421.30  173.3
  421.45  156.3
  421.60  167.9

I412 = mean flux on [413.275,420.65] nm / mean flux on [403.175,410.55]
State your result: 1.06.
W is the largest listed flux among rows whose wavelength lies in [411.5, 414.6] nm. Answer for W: 210.3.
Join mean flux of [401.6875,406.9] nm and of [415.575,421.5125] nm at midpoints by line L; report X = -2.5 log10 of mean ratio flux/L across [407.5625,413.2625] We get 0.09 mag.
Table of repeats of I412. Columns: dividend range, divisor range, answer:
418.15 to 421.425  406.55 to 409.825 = 1.03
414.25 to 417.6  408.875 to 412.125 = 1.19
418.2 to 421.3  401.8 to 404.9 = 1.02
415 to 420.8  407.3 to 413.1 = 1.11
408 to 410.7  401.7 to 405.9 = 0.88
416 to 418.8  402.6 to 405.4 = 1.01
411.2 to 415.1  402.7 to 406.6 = 0.97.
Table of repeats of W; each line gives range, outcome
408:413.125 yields 204.2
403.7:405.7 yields 209.2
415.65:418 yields 207.5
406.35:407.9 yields 192.7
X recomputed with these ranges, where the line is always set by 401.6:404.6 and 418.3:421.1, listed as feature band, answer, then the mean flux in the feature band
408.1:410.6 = 0.139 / 160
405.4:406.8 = -0.047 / 189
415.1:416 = -0.054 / 193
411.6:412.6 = 0.050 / 174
